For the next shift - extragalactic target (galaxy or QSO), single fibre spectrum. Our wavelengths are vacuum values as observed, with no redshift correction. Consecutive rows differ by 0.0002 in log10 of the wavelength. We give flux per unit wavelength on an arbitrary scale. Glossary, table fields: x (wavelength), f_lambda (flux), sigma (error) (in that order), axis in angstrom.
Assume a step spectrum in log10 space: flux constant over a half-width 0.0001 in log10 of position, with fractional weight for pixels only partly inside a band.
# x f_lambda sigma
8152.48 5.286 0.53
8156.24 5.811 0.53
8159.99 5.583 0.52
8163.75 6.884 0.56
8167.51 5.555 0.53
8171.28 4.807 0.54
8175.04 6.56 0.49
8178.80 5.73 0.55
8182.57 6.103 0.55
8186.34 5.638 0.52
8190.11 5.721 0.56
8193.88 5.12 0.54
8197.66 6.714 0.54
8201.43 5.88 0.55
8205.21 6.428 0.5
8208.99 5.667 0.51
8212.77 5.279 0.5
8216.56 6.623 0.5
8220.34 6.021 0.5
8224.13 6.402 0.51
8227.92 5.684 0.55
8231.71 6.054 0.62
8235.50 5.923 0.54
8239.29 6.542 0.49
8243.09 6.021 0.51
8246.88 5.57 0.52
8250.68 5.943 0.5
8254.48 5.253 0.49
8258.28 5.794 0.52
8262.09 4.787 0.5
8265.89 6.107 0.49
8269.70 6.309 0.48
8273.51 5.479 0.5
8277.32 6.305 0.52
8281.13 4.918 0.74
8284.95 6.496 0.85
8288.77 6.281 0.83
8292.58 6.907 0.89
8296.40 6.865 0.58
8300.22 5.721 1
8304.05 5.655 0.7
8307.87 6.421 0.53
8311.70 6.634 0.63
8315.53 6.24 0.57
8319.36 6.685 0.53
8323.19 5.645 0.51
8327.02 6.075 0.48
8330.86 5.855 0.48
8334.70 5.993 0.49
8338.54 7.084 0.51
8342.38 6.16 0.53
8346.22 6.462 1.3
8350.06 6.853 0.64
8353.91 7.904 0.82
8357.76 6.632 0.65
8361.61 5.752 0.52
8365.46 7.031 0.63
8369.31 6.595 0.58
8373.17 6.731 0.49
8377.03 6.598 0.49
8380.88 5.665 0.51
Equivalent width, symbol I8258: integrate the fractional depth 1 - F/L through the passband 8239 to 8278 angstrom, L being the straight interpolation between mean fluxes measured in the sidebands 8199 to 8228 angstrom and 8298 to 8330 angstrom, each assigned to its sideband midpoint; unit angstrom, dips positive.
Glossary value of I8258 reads 1.88 angstrom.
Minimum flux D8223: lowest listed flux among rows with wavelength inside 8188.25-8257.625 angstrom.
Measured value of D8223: 5.12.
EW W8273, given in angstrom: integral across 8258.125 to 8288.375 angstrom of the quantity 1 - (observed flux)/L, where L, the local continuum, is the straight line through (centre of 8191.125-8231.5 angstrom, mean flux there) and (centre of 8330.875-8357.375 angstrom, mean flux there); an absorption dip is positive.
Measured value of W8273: 2.4 angstrom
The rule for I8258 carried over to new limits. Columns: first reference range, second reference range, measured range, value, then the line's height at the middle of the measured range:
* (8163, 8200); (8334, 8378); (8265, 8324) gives 1.9 angstrom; 6.38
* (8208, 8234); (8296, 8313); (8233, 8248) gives 0.0 angstrom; 6.02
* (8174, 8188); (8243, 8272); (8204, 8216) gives 0.1 angstrom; 5.88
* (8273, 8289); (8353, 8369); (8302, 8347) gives 0.8 angstrom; 6.35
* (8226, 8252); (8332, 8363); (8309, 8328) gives 0.5 angstrom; 6.43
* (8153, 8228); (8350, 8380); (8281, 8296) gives 0.0 angstrom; 6.36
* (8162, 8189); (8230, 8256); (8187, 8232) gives -0.4 angstrom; 5.9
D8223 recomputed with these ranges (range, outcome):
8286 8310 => 5.655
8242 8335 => 4.787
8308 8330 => 5.645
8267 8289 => 4.918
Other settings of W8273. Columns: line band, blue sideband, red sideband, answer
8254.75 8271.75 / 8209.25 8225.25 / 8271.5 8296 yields 1.1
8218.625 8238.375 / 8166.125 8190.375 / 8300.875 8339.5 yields -0.5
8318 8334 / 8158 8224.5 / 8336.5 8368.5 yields 1.4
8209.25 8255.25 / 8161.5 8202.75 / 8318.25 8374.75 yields 0.9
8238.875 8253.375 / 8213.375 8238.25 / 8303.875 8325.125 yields 0.5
